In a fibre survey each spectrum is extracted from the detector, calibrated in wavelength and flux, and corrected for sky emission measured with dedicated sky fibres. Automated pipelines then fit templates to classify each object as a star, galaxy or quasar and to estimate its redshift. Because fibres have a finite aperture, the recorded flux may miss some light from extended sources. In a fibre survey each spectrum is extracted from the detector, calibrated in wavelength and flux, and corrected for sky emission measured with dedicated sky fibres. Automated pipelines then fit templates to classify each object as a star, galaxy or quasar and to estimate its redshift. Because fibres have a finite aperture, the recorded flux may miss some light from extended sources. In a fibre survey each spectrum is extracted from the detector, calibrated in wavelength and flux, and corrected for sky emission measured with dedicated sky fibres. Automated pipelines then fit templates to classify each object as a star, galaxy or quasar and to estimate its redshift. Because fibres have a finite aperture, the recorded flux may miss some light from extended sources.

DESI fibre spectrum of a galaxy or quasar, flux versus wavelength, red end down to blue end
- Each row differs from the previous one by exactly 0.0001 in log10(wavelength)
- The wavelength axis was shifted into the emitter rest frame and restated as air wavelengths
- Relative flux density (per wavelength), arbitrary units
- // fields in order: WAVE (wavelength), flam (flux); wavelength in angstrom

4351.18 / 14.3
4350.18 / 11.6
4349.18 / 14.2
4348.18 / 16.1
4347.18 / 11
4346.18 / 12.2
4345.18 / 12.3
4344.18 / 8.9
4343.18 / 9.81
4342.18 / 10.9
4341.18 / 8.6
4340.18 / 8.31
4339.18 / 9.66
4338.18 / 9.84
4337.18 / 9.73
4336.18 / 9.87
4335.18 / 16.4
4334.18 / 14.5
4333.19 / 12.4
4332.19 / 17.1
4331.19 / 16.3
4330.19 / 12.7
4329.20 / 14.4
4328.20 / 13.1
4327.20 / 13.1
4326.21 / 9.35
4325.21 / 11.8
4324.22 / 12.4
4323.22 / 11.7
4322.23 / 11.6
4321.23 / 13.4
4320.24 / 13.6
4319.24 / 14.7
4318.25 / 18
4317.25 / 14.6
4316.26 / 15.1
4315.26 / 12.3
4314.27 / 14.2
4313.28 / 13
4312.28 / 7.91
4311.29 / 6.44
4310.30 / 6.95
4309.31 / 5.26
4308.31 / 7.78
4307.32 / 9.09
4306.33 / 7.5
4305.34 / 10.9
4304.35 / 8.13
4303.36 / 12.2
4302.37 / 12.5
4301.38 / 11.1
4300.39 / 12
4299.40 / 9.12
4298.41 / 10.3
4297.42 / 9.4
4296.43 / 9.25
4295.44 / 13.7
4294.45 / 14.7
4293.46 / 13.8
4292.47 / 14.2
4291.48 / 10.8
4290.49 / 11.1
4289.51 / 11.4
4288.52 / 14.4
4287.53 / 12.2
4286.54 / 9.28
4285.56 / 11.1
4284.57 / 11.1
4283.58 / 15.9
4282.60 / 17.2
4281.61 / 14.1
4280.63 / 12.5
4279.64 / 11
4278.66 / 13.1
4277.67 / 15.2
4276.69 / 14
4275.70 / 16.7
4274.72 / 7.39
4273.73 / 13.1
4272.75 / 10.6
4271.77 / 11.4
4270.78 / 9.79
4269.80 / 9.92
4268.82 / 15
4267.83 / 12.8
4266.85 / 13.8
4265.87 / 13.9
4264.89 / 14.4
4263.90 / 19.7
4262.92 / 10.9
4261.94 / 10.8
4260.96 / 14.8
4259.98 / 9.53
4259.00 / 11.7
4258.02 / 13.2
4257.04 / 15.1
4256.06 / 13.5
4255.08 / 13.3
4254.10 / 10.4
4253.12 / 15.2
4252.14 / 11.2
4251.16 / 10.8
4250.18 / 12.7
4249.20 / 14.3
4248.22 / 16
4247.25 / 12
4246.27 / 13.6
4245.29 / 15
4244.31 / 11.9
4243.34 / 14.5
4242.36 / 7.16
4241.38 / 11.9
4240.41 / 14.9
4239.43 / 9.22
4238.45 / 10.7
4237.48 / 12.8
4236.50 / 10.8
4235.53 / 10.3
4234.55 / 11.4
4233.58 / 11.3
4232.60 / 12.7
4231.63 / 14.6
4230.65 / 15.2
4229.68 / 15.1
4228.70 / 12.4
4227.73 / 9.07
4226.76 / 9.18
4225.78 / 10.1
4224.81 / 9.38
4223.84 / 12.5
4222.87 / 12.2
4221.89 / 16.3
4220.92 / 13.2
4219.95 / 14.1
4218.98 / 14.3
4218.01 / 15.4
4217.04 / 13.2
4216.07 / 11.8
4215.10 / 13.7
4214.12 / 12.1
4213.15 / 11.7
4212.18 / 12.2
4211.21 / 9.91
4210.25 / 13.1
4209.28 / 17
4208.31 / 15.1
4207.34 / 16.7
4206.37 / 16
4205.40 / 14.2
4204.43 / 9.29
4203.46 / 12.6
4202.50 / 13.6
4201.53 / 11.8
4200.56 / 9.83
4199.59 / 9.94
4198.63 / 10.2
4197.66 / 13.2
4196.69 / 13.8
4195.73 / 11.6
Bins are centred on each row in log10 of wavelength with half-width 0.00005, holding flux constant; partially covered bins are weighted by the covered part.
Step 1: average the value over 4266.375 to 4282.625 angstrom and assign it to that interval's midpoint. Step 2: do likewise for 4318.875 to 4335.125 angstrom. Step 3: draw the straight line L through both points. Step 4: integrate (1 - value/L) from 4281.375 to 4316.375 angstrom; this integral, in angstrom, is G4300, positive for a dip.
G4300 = 4.8 angstrom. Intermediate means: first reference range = 12.7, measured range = 11.2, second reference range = 13.3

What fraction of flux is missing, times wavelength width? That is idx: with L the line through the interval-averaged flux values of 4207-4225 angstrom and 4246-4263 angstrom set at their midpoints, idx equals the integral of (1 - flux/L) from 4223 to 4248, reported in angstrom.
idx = 2.1 angstrom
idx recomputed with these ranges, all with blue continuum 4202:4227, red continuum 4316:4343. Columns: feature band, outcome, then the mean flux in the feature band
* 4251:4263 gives 0.4 angstrom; 12.4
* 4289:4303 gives 1.2 angstrom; 11.7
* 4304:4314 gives 3.4 angstrom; 8.43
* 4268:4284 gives -0.1 angstrom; 12.9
